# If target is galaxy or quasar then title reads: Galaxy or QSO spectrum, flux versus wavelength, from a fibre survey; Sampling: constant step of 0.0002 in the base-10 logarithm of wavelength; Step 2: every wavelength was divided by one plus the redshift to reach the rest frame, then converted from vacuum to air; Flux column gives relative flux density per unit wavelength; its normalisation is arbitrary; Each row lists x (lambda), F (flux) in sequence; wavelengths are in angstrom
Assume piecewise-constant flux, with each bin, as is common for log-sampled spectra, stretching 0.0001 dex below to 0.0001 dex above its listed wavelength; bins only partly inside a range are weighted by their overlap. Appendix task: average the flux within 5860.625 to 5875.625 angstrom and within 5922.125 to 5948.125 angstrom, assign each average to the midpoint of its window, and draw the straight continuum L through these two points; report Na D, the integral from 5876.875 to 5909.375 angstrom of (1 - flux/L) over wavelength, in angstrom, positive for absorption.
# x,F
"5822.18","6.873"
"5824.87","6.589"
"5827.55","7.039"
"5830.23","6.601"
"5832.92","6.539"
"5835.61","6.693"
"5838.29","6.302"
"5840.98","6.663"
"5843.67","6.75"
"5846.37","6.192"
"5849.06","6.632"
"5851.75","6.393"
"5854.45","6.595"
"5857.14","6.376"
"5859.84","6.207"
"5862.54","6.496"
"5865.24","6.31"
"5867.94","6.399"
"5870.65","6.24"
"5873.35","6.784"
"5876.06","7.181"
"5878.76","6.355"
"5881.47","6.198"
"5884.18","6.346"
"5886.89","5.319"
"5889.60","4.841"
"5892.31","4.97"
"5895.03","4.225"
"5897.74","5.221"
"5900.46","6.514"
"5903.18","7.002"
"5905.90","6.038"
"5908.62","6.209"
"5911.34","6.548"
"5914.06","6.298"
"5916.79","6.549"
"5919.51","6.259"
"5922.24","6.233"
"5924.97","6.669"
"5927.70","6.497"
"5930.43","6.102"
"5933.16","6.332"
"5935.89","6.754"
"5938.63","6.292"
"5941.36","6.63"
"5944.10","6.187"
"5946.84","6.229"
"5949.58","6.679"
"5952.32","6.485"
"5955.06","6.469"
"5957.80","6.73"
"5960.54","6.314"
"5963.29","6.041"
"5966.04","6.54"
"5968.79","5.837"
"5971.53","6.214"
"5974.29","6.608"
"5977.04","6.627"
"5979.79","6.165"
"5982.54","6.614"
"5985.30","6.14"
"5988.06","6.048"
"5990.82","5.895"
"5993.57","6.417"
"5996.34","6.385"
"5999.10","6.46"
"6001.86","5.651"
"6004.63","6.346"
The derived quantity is 3.3 angstrom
